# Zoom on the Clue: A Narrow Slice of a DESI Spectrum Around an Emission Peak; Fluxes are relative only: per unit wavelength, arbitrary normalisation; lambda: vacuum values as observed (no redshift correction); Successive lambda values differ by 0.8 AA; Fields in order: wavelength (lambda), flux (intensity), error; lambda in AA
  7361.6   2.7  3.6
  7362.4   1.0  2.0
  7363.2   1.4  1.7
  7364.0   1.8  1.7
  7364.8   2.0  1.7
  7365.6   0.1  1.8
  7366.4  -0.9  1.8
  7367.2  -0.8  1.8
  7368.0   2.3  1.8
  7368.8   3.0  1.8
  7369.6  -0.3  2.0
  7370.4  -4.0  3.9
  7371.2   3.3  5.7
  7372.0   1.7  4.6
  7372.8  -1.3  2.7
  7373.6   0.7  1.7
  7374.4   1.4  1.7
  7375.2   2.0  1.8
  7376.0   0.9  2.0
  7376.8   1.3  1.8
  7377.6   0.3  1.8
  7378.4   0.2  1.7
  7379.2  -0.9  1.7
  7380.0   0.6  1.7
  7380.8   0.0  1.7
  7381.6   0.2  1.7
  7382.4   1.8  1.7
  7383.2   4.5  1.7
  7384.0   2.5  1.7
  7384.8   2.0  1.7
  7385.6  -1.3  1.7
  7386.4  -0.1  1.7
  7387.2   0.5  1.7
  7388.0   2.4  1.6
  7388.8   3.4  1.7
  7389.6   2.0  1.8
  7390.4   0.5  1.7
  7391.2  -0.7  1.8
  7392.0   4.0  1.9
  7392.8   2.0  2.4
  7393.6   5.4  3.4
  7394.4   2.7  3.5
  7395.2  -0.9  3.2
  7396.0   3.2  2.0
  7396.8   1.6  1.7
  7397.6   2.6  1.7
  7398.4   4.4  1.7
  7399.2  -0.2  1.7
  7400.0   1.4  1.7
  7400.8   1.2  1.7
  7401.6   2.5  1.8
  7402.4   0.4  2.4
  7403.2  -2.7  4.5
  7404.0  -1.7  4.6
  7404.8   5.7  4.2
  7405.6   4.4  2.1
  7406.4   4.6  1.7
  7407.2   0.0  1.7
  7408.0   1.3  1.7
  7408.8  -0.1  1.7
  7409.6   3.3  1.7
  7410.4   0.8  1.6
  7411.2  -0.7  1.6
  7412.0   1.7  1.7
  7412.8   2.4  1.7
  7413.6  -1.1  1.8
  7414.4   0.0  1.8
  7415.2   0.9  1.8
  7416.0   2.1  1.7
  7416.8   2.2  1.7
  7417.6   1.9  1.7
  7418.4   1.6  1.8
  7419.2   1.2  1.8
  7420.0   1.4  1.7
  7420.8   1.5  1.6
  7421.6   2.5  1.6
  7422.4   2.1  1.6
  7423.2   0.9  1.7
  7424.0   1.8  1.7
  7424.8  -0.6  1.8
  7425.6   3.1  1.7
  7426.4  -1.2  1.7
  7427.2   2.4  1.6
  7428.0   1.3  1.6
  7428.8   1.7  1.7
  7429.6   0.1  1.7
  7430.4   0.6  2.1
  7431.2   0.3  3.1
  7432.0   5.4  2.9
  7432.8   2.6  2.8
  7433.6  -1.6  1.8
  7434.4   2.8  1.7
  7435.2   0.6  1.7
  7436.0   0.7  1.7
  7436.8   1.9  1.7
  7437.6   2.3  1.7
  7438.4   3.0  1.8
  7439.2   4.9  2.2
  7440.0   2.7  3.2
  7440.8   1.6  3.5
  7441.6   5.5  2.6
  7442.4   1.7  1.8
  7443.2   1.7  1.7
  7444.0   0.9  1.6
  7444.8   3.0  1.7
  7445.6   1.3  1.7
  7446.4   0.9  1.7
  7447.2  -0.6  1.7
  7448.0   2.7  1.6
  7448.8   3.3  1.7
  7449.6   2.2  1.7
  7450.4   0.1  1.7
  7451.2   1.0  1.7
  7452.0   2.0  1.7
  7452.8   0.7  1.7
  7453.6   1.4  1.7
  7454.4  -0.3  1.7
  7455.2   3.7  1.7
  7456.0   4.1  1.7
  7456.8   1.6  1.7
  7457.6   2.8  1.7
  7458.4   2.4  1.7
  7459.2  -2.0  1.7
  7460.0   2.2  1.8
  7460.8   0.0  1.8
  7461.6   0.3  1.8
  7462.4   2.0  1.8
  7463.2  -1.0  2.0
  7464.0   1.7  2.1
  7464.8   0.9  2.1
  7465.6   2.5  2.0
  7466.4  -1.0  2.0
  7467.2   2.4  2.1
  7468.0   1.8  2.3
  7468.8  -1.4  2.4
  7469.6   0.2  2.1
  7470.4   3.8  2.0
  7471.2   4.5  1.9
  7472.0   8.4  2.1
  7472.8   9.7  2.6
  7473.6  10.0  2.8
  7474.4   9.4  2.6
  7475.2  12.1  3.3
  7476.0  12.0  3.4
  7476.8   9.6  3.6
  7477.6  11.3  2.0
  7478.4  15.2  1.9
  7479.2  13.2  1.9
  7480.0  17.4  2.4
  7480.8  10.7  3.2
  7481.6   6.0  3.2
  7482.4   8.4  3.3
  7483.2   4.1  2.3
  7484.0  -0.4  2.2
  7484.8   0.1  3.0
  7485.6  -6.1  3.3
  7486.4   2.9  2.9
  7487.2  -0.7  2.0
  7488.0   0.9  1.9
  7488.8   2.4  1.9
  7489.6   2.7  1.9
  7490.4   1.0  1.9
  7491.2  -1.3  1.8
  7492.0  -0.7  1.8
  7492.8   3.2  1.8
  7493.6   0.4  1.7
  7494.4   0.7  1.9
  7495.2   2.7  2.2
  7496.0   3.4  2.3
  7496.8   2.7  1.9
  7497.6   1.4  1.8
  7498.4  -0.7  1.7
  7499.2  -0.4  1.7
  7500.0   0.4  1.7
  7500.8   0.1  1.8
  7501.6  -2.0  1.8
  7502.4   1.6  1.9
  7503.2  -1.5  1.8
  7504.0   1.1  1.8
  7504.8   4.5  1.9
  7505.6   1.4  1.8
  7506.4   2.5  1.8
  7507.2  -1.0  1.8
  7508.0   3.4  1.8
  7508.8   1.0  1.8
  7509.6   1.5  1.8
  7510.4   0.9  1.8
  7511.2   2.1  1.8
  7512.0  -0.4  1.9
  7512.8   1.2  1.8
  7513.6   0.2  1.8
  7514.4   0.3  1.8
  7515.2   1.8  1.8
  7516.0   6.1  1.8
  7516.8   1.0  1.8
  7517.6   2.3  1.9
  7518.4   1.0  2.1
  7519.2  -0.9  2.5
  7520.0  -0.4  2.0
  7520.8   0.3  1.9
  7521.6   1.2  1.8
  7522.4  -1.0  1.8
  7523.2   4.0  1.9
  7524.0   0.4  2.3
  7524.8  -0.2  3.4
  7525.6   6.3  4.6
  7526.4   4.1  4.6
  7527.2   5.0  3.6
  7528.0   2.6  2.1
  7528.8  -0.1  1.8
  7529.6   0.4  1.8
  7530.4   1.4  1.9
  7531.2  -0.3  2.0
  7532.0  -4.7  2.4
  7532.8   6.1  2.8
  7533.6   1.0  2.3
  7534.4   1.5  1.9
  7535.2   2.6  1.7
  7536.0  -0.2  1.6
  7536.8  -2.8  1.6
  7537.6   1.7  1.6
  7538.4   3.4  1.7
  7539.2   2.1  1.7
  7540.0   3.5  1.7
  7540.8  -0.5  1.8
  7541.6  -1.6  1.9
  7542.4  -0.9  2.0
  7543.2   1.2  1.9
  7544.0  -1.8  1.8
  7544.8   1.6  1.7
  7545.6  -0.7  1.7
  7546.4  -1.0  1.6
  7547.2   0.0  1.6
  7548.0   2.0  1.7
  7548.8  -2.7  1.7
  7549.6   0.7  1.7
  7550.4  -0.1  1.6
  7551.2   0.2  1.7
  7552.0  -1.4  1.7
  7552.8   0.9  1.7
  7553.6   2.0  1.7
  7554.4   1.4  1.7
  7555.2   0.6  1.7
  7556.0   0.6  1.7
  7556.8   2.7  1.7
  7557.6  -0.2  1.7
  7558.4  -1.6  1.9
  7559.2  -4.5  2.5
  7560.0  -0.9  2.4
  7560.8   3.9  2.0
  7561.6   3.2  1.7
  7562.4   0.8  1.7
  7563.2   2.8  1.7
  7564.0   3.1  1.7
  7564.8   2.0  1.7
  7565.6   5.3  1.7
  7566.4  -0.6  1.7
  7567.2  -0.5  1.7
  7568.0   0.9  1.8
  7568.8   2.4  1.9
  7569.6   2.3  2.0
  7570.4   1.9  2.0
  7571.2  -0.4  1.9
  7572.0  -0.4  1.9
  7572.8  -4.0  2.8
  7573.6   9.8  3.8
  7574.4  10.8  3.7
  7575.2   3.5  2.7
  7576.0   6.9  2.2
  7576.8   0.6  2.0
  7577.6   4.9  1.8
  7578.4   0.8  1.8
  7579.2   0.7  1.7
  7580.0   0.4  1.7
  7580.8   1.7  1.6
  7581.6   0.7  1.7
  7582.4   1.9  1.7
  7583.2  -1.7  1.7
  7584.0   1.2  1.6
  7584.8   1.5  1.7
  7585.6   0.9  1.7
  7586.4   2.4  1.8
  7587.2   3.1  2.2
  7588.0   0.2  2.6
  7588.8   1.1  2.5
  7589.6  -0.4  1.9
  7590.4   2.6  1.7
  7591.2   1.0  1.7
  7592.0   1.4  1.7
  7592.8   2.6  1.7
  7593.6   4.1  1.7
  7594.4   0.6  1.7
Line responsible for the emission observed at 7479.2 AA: [O II]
